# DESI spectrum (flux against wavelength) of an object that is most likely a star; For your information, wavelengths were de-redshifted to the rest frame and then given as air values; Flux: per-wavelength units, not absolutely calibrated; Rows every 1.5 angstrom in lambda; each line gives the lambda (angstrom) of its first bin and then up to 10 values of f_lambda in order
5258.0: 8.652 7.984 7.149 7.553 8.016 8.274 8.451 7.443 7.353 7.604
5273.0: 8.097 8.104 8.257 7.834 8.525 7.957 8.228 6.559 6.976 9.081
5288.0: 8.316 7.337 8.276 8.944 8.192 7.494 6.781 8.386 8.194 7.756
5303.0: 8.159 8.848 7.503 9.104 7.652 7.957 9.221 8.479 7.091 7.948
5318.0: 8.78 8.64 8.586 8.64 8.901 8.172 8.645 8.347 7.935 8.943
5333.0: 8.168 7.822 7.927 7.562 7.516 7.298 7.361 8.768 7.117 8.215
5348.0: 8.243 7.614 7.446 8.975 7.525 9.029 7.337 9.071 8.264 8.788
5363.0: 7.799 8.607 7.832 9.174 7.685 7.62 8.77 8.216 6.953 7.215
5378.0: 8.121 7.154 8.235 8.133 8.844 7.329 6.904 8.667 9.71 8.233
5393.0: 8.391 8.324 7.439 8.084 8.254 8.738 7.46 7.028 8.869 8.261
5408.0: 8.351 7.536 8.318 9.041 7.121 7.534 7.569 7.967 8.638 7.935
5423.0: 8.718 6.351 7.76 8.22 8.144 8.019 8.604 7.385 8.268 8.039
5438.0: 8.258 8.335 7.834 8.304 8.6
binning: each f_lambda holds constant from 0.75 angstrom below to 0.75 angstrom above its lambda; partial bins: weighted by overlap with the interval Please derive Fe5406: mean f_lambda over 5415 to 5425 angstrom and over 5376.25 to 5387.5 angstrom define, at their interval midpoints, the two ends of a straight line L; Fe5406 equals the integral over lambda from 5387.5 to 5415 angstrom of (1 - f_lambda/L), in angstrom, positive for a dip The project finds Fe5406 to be -1.3 angstrom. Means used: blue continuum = 7.78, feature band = 8.19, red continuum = 7.86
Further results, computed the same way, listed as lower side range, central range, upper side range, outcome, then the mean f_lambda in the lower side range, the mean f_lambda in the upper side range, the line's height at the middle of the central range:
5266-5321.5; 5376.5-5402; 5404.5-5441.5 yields -0.2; 8.06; 8.04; 8.04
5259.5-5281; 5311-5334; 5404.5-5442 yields -1.4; 7.9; 8.04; 7.95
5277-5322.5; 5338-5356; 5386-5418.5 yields 0.4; 8.1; 8.08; 8.09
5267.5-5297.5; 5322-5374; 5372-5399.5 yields -1.1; 7.88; 8.03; 7.98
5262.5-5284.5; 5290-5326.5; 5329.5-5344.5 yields -1.5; 7.88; 7.92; 7.9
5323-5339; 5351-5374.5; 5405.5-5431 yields -0.4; 8.21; 7.98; 8.13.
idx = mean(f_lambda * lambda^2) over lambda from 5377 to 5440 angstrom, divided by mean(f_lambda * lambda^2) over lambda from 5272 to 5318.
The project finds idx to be 1.04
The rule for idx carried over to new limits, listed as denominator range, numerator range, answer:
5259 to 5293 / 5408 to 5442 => 1.07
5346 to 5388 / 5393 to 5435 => 1.01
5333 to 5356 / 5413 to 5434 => 1.03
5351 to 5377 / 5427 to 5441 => 1.02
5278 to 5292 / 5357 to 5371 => 1.07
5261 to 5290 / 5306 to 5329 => 1.08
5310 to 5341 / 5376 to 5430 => 1.00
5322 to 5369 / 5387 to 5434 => 1.01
